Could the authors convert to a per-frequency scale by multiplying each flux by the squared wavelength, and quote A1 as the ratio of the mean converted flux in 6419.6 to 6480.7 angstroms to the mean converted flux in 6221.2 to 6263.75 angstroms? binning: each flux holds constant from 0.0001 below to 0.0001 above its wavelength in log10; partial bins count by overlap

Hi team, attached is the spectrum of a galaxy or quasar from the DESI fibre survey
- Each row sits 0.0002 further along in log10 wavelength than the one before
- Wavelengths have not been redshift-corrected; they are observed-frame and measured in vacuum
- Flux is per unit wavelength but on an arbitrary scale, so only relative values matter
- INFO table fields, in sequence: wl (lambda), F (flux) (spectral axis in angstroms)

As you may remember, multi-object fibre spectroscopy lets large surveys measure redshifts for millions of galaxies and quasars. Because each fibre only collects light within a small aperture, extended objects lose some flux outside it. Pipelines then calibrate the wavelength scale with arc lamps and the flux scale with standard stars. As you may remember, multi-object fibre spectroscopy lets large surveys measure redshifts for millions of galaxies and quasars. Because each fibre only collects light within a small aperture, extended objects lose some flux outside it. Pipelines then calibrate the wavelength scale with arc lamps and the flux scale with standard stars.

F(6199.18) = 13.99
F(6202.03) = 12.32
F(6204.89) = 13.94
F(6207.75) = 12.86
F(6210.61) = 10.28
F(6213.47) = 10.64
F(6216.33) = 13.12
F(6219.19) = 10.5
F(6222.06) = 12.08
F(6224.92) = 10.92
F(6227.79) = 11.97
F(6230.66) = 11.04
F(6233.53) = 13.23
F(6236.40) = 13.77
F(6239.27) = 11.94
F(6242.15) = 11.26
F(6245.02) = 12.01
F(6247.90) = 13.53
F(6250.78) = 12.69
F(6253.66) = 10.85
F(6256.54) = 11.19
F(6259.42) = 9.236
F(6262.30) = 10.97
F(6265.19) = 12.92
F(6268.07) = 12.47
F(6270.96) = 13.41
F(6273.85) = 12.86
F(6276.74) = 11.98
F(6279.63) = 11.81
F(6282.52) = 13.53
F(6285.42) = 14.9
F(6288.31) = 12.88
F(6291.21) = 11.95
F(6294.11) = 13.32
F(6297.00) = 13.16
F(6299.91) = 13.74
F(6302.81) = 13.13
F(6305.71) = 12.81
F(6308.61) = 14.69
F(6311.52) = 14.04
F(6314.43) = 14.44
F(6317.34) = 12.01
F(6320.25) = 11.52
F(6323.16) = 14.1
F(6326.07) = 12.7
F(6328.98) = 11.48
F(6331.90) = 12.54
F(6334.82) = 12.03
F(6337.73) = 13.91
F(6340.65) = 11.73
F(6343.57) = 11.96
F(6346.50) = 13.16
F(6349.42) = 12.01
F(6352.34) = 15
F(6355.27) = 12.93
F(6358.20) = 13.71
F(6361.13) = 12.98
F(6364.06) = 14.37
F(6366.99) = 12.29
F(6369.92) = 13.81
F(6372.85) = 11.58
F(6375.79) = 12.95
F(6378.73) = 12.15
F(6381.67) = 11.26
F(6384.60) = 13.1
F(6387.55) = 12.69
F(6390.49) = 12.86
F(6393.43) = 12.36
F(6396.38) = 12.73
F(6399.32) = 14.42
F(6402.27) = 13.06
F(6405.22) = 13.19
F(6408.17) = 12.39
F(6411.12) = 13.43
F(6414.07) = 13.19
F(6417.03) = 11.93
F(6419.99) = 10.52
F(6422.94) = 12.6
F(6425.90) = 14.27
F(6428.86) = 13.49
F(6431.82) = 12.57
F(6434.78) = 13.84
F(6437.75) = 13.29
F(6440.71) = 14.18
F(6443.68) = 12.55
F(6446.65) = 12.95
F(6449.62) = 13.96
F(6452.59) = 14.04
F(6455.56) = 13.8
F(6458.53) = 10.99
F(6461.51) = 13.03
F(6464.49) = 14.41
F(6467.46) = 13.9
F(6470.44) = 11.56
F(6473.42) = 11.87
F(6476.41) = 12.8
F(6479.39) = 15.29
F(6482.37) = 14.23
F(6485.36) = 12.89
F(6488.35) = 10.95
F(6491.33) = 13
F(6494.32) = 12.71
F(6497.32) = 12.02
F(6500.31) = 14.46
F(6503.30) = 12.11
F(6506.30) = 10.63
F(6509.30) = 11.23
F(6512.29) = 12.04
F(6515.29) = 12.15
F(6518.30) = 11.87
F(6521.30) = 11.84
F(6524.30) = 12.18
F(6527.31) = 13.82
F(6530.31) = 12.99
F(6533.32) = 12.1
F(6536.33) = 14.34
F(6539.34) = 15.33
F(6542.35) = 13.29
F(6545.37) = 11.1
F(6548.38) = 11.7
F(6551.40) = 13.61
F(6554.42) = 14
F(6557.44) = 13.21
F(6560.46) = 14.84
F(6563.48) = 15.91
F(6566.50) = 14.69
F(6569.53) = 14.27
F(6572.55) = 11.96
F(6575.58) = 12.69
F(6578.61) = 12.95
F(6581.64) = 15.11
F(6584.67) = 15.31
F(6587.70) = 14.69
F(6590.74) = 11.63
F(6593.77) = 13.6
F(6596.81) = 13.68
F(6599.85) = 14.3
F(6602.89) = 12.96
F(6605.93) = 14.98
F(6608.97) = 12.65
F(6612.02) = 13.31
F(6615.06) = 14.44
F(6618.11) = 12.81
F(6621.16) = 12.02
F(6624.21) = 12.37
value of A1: 1.20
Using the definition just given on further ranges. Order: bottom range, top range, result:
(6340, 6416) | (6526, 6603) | 1.12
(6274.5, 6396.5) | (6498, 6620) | 1.10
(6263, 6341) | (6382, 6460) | 1.04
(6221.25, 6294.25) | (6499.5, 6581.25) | 1.16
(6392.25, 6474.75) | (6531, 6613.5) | 1.09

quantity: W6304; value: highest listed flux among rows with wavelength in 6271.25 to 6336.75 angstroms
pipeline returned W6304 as 14.9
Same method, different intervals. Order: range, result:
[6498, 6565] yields 15.91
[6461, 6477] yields 14.41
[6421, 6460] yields 14.27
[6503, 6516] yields 12.15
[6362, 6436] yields 14.42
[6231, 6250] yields 13.77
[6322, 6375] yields 15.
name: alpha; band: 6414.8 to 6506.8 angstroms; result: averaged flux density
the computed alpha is 13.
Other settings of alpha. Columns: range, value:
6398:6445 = 13.1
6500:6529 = 12.1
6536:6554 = 13.2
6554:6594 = 13.9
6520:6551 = 12.9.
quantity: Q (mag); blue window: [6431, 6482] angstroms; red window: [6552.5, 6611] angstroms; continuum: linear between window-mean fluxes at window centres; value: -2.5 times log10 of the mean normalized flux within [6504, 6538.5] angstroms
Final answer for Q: 0.103 mag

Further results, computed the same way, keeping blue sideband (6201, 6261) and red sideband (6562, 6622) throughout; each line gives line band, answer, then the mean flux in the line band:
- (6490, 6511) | 0.080 mag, 12.3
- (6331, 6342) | -0.014 mag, 12.6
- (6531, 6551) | 0.036 mag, 13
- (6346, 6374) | -0.057 mag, 13.2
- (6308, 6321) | -0.089 mag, 13.3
